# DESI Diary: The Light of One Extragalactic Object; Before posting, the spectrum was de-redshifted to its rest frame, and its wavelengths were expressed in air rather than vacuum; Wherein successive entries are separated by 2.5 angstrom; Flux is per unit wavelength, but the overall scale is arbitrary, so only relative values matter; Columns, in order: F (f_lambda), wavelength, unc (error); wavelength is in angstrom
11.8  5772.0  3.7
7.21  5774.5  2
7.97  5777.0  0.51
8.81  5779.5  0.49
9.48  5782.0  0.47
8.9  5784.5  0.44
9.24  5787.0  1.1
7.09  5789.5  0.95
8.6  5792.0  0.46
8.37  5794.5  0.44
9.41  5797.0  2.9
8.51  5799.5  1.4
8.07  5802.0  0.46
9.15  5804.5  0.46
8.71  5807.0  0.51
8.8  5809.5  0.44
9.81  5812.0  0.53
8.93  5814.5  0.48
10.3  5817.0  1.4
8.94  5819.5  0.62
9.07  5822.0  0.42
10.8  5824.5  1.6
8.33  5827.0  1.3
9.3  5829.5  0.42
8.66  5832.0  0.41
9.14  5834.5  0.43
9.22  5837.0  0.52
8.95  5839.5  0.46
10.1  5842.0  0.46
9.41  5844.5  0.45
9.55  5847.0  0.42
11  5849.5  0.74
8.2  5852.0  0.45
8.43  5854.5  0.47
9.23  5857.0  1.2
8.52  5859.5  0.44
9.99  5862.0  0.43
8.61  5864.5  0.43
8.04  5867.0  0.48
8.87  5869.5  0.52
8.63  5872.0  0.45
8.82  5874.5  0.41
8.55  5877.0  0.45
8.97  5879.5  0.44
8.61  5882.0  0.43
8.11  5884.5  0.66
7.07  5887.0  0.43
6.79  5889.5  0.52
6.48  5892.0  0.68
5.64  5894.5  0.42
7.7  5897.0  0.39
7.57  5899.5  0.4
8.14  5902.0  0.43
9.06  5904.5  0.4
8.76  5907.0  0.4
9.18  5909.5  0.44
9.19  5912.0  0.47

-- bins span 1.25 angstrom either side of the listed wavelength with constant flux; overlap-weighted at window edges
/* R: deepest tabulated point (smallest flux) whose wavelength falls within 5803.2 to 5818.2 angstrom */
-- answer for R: 8.71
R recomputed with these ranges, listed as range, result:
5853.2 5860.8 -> 8.43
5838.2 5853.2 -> 8.2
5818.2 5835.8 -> 8.33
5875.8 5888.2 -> 7.07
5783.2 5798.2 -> 7.09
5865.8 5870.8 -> 8.04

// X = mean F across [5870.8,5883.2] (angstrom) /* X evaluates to 8.72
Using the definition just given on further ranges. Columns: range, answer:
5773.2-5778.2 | 7.63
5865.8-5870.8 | 8.46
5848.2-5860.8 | 9.08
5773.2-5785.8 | 8.49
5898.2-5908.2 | 8.38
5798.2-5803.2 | 8.3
